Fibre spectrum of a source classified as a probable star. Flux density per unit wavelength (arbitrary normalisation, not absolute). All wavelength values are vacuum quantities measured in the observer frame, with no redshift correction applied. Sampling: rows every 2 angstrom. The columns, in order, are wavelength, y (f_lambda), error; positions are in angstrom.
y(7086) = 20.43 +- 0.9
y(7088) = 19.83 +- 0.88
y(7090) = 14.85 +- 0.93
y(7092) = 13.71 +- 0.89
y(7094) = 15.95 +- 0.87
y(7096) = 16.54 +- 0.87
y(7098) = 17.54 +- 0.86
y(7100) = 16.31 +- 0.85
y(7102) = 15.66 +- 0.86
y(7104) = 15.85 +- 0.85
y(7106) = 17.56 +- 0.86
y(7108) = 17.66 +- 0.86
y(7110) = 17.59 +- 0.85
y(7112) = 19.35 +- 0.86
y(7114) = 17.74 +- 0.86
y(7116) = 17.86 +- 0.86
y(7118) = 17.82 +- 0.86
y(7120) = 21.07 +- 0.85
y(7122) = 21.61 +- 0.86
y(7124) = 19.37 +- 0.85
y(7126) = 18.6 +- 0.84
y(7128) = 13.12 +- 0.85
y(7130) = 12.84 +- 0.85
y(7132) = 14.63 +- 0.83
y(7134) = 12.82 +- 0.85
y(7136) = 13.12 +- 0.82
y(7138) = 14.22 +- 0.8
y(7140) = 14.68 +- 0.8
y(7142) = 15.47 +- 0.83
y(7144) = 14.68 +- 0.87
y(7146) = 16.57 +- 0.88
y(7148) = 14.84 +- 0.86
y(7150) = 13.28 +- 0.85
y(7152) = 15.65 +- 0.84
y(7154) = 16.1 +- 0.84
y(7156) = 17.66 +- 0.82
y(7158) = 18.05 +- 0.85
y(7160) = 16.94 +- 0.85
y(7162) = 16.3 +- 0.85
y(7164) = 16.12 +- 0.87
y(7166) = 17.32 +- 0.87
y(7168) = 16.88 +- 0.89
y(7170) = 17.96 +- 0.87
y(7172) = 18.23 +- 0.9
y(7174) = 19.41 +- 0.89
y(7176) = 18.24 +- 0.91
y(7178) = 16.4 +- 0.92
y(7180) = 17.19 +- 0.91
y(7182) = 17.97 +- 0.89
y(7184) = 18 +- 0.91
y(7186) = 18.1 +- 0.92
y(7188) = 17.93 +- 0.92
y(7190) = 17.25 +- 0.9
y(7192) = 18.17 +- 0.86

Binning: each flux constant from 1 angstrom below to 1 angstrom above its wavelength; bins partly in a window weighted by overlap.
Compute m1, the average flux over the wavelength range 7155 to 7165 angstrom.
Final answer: 17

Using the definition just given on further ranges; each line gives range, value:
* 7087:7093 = 16.1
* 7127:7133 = 13.5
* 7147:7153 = 14.6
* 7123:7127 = 19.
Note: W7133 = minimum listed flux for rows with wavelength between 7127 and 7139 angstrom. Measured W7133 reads 12.82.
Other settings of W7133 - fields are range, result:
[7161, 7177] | 16.12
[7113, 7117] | 17.74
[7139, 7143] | 14.68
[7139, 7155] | 13.28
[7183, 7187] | 18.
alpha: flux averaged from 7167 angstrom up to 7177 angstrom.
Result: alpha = 18.1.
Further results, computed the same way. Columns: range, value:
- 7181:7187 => 18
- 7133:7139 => 13.4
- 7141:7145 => 15.1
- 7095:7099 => 17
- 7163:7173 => 17.3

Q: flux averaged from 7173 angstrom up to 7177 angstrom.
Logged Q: 18.8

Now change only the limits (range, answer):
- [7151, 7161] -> 16.9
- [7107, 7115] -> 18.1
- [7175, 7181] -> 17.3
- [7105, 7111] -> 17.6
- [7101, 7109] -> 16.7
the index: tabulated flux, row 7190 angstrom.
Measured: 17.25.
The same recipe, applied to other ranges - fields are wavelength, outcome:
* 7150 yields 13.28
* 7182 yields 17.97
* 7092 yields 13.71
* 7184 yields 18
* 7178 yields 16.4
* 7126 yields 18.6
